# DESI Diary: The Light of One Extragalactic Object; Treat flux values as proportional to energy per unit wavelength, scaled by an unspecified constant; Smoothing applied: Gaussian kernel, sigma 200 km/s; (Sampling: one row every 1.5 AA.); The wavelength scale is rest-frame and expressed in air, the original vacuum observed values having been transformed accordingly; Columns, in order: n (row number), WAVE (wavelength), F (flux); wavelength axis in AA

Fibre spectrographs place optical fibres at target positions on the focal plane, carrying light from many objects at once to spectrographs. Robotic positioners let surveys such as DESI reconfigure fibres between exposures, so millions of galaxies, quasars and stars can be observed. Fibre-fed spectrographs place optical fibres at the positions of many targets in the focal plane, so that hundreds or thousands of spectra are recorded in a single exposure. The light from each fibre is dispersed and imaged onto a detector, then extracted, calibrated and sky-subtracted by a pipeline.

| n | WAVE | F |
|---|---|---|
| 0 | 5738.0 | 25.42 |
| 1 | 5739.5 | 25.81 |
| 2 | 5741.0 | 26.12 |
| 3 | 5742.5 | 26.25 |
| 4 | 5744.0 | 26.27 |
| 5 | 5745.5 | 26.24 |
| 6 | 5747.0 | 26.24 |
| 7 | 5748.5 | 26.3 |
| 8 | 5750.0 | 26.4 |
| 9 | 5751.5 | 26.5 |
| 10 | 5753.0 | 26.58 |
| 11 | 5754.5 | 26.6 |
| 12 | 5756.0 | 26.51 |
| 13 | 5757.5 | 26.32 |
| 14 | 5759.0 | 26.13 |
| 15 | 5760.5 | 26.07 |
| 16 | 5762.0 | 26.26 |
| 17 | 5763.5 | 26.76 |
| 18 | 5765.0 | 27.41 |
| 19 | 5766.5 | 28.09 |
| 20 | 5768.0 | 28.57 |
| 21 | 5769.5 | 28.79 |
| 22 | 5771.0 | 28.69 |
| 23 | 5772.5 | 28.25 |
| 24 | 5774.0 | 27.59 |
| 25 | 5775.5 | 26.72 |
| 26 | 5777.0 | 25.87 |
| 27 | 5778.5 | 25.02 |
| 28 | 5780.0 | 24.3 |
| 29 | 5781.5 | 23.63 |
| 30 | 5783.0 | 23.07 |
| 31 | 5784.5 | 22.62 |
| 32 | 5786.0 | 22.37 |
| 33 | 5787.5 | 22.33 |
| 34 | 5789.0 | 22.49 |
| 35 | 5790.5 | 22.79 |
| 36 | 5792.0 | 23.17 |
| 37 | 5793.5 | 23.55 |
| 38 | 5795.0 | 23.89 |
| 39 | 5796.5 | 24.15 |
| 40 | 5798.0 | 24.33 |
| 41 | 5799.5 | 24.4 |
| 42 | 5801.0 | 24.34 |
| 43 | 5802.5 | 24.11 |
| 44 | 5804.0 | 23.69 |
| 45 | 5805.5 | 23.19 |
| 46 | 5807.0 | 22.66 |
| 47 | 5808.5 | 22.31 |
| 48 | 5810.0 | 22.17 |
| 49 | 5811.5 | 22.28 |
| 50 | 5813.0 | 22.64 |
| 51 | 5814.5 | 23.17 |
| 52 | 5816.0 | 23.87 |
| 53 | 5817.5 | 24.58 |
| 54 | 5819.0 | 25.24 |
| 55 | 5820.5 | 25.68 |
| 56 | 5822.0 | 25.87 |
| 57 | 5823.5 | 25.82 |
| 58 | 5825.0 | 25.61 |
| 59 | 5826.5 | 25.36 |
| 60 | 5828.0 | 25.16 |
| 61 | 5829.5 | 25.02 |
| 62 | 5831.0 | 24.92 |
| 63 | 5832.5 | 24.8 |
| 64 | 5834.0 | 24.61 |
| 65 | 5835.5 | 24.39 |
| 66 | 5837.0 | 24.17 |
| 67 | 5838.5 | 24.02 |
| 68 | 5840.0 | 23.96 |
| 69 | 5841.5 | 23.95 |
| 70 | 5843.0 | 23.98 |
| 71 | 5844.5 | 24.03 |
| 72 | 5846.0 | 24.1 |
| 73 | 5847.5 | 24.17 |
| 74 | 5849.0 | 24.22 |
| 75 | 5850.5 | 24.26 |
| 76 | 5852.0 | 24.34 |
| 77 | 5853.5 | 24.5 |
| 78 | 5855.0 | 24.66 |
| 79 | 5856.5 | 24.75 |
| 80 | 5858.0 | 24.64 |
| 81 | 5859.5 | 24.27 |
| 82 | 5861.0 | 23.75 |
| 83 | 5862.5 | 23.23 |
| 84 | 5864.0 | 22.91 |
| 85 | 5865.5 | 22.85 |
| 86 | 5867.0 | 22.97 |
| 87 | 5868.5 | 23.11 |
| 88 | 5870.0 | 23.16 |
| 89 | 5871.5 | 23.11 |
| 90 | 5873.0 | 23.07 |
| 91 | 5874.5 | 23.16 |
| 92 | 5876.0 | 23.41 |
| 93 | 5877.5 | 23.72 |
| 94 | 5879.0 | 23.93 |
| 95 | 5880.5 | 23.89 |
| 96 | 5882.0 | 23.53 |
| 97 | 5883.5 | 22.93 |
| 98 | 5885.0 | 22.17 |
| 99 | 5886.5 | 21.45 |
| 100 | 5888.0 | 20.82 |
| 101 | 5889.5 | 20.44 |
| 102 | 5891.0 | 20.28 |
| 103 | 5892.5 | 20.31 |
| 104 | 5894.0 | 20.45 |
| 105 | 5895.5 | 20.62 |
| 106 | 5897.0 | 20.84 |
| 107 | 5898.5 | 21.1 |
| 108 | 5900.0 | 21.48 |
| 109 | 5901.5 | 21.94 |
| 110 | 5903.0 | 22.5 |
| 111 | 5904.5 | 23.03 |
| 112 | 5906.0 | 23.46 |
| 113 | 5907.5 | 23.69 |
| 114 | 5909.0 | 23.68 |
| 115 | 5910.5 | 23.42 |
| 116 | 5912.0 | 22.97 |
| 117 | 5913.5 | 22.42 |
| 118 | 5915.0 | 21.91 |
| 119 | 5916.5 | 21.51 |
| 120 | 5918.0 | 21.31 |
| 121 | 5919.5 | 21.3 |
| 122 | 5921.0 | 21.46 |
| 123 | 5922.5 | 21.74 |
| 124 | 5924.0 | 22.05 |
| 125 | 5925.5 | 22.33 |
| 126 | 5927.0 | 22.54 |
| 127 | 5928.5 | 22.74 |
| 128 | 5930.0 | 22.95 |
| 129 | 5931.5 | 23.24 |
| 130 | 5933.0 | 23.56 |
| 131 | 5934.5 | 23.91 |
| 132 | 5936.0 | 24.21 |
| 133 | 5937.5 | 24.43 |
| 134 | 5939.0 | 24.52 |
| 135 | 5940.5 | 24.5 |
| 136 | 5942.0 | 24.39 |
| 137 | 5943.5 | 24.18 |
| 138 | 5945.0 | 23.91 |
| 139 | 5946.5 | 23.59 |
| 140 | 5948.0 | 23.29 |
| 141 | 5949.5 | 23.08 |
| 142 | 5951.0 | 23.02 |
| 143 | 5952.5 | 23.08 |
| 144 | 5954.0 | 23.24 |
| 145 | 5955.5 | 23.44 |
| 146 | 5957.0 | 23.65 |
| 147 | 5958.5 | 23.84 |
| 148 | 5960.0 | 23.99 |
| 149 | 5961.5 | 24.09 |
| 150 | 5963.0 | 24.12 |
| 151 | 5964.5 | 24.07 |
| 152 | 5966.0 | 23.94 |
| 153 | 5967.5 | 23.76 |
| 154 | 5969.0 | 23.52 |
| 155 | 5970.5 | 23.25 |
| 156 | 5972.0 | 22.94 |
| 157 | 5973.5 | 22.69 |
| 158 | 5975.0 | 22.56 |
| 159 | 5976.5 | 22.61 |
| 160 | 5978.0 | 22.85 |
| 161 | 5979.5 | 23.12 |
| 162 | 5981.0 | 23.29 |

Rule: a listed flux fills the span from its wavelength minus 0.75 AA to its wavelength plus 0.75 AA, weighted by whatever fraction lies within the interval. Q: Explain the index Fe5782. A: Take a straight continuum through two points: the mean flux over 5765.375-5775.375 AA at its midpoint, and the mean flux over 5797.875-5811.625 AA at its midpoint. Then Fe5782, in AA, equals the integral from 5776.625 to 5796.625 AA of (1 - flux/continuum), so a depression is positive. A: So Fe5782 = 1.9 AA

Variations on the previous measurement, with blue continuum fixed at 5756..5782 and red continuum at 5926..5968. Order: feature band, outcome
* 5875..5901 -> 3.0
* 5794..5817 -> 2.4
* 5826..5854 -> 1.2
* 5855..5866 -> 0.6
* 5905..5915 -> 0.5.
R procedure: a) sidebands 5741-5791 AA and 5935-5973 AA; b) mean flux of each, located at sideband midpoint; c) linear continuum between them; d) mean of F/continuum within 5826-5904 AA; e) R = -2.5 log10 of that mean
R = 0.07 mag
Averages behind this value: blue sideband 25.9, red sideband 23.8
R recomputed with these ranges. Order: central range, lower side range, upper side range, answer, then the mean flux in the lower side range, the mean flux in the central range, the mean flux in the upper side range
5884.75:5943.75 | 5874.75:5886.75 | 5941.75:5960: 0.05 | 23.2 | 22.4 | 23.6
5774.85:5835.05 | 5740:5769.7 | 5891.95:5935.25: 0.05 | 26.7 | 24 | 22.2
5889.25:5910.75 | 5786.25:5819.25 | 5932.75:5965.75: 0.09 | 23.4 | 21.8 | 23.8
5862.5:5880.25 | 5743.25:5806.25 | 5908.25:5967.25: 0.04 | 25.4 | 23.2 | 23.2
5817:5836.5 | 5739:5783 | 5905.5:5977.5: 0.01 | 26.5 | 25.2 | 23.2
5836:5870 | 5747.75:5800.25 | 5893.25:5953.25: 0.01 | 25.5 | 23.9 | 22.8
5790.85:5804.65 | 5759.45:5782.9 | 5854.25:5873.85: 0.08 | 26.7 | 23.9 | 23.6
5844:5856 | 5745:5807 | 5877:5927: -0.04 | 25.3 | 24.3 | 22.1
